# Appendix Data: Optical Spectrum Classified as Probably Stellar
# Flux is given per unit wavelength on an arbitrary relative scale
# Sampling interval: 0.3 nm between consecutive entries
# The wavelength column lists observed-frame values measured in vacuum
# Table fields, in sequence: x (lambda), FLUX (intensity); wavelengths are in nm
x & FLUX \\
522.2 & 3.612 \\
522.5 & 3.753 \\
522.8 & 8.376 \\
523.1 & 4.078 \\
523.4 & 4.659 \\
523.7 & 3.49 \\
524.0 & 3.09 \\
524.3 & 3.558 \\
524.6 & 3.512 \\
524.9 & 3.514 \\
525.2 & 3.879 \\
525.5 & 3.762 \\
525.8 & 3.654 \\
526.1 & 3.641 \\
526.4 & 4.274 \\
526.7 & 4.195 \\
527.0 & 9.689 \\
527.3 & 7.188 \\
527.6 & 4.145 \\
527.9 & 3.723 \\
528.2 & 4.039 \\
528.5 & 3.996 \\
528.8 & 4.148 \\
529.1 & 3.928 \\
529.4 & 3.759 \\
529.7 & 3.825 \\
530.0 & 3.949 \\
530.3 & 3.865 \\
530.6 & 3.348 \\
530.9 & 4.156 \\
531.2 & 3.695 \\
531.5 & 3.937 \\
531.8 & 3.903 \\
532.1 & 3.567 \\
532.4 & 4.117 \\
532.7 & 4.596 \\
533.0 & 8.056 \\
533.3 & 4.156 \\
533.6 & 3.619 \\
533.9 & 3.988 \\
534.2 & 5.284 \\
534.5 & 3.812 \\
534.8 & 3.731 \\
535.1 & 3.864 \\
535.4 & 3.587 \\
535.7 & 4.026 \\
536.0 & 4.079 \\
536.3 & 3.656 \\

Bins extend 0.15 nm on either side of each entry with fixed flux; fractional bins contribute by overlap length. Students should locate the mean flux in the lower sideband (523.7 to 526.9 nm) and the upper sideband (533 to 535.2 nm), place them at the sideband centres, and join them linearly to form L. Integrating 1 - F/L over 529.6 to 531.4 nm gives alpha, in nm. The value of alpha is 0.13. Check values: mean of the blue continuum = 3.79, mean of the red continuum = 4.34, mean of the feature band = 3.81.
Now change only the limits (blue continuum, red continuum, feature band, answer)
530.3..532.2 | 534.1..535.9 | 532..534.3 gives -0.462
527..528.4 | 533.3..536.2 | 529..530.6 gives 0.353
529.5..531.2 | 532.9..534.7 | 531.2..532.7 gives 0.104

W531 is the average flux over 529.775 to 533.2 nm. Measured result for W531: 4.28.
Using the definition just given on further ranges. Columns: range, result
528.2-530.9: 3.88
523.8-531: 4.2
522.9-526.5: 3.82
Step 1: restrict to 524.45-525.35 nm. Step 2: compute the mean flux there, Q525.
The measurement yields 3.64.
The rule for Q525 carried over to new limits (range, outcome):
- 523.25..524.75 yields 3.66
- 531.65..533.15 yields 4.85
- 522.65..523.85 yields 5.15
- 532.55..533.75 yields 5.11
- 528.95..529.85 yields 3.84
